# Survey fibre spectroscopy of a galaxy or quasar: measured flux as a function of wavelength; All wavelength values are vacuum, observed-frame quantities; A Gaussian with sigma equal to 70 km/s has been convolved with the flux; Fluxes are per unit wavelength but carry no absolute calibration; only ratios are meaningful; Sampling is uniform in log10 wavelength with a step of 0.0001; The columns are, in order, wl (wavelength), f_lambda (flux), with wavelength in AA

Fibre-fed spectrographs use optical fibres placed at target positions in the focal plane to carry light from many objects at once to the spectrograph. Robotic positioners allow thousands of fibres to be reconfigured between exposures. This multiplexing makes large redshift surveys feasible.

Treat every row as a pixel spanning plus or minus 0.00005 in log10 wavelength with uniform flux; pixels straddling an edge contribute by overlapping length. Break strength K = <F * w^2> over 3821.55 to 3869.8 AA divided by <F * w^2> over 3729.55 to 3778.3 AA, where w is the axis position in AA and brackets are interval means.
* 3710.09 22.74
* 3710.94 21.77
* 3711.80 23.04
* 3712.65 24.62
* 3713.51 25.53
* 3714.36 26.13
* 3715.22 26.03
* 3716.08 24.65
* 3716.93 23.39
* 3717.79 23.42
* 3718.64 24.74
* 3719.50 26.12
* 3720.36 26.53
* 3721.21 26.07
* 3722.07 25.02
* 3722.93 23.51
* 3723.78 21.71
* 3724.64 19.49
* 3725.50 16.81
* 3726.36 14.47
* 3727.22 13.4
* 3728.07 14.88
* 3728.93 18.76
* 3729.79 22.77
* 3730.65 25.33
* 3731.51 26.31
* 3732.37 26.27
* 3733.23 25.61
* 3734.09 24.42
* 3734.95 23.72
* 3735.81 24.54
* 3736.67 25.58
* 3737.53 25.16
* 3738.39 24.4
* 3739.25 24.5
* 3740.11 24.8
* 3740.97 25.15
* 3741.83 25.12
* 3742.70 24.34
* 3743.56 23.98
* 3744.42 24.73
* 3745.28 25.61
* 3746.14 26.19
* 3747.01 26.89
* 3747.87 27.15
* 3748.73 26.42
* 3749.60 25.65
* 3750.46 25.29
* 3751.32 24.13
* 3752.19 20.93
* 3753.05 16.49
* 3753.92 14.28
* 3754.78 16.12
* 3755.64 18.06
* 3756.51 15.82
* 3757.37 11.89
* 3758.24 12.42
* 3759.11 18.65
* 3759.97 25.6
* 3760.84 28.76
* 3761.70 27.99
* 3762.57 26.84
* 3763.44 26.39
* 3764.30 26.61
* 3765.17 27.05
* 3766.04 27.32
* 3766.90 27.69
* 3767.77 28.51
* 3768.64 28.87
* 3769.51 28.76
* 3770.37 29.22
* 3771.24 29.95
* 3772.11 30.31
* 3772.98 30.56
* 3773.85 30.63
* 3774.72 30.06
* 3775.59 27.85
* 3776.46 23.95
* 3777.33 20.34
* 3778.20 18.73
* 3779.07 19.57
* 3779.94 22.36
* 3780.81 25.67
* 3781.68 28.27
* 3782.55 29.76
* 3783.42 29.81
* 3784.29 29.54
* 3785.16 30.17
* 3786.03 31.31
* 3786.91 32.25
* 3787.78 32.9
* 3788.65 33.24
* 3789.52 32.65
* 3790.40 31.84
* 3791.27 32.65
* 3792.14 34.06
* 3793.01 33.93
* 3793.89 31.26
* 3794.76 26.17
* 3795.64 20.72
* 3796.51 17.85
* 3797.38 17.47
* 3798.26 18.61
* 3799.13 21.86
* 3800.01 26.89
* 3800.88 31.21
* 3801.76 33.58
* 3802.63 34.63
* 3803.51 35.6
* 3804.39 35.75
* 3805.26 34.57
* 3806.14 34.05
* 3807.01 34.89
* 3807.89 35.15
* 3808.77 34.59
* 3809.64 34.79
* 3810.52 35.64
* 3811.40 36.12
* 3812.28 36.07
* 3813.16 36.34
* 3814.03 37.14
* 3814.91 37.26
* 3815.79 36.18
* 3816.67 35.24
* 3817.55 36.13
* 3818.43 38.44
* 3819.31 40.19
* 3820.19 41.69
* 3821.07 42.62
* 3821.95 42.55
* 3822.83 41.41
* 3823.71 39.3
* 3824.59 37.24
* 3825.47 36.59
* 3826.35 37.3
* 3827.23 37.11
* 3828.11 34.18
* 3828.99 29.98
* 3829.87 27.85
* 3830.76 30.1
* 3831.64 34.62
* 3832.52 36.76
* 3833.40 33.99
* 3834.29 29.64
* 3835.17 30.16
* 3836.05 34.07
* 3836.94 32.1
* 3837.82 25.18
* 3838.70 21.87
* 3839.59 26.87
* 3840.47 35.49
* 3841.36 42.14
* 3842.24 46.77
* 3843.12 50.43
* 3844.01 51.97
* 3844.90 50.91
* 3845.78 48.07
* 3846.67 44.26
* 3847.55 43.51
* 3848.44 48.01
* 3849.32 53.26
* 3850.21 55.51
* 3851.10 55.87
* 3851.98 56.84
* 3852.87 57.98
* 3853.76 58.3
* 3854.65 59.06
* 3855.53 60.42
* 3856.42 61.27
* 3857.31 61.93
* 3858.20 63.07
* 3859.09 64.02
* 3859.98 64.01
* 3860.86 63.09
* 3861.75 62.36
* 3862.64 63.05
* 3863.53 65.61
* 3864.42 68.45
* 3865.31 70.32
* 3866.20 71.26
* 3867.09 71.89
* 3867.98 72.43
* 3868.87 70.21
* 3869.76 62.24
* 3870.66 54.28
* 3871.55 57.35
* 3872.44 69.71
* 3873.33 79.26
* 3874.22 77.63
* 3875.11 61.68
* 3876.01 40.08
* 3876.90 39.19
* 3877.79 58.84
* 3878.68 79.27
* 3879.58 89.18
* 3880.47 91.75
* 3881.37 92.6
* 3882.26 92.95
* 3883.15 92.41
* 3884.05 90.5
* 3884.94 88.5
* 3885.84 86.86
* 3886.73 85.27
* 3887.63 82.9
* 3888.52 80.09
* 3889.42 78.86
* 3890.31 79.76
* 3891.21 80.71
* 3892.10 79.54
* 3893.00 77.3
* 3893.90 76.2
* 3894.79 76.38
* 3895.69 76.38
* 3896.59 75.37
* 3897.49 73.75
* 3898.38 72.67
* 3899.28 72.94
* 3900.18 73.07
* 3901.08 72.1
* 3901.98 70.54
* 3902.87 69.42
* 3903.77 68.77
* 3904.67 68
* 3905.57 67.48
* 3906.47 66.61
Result 2.1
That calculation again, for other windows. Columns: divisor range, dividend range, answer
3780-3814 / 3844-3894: 2.29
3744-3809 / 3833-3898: 2.45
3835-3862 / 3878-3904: 1.65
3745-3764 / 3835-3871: 2.56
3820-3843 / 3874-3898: 2.29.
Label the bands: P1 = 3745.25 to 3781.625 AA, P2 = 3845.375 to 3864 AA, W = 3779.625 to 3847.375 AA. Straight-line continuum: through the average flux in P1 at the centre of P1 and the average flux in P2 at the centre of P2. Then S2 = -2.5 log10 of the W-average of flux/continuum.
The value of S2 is 0.24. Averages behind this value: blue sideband 24.4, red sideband 57.6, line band 34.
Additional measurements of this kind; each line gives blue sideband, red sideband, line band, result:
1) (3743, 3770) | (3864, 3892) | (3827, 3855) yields 0.401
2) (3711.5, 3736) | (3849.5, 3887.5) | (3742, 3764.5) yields 0.382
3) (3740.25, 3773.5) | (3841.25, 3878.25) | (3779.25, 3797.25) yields 0.201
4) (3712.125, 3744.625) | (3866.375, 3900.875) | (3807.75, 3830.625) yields 0.411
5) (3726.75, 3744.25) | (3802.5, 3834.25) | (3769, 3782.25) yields 0.118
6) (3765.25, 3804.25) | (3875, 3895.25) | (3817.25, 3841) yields 0.397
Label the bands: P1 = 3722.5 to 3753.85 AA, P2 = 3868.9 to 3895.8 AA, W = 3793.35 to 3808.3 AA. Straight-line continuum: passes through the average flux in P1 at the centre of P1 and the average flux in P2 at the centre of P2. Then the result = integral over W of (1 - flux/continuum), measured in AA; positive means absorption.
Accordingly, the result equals 5.61 AA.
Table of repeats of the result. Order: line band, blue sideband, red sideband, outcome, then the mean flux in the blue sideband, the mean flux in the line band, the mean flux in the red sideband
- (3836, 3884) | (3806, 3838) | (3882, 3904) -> 0.0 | 35.6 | 59.6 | 78.9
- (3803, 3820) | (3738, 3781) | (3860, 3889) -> 3.7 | 24.4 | 36.1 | 72.7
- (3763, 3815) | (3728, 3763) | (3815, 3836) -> 0.8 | 23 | 29.6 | 36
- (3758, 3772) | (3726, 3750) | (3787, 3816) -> 0.3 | 23.8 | 26.6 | 31.7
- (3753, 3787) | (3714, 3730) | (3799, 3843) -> 3.9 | 22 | 25.1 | 35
